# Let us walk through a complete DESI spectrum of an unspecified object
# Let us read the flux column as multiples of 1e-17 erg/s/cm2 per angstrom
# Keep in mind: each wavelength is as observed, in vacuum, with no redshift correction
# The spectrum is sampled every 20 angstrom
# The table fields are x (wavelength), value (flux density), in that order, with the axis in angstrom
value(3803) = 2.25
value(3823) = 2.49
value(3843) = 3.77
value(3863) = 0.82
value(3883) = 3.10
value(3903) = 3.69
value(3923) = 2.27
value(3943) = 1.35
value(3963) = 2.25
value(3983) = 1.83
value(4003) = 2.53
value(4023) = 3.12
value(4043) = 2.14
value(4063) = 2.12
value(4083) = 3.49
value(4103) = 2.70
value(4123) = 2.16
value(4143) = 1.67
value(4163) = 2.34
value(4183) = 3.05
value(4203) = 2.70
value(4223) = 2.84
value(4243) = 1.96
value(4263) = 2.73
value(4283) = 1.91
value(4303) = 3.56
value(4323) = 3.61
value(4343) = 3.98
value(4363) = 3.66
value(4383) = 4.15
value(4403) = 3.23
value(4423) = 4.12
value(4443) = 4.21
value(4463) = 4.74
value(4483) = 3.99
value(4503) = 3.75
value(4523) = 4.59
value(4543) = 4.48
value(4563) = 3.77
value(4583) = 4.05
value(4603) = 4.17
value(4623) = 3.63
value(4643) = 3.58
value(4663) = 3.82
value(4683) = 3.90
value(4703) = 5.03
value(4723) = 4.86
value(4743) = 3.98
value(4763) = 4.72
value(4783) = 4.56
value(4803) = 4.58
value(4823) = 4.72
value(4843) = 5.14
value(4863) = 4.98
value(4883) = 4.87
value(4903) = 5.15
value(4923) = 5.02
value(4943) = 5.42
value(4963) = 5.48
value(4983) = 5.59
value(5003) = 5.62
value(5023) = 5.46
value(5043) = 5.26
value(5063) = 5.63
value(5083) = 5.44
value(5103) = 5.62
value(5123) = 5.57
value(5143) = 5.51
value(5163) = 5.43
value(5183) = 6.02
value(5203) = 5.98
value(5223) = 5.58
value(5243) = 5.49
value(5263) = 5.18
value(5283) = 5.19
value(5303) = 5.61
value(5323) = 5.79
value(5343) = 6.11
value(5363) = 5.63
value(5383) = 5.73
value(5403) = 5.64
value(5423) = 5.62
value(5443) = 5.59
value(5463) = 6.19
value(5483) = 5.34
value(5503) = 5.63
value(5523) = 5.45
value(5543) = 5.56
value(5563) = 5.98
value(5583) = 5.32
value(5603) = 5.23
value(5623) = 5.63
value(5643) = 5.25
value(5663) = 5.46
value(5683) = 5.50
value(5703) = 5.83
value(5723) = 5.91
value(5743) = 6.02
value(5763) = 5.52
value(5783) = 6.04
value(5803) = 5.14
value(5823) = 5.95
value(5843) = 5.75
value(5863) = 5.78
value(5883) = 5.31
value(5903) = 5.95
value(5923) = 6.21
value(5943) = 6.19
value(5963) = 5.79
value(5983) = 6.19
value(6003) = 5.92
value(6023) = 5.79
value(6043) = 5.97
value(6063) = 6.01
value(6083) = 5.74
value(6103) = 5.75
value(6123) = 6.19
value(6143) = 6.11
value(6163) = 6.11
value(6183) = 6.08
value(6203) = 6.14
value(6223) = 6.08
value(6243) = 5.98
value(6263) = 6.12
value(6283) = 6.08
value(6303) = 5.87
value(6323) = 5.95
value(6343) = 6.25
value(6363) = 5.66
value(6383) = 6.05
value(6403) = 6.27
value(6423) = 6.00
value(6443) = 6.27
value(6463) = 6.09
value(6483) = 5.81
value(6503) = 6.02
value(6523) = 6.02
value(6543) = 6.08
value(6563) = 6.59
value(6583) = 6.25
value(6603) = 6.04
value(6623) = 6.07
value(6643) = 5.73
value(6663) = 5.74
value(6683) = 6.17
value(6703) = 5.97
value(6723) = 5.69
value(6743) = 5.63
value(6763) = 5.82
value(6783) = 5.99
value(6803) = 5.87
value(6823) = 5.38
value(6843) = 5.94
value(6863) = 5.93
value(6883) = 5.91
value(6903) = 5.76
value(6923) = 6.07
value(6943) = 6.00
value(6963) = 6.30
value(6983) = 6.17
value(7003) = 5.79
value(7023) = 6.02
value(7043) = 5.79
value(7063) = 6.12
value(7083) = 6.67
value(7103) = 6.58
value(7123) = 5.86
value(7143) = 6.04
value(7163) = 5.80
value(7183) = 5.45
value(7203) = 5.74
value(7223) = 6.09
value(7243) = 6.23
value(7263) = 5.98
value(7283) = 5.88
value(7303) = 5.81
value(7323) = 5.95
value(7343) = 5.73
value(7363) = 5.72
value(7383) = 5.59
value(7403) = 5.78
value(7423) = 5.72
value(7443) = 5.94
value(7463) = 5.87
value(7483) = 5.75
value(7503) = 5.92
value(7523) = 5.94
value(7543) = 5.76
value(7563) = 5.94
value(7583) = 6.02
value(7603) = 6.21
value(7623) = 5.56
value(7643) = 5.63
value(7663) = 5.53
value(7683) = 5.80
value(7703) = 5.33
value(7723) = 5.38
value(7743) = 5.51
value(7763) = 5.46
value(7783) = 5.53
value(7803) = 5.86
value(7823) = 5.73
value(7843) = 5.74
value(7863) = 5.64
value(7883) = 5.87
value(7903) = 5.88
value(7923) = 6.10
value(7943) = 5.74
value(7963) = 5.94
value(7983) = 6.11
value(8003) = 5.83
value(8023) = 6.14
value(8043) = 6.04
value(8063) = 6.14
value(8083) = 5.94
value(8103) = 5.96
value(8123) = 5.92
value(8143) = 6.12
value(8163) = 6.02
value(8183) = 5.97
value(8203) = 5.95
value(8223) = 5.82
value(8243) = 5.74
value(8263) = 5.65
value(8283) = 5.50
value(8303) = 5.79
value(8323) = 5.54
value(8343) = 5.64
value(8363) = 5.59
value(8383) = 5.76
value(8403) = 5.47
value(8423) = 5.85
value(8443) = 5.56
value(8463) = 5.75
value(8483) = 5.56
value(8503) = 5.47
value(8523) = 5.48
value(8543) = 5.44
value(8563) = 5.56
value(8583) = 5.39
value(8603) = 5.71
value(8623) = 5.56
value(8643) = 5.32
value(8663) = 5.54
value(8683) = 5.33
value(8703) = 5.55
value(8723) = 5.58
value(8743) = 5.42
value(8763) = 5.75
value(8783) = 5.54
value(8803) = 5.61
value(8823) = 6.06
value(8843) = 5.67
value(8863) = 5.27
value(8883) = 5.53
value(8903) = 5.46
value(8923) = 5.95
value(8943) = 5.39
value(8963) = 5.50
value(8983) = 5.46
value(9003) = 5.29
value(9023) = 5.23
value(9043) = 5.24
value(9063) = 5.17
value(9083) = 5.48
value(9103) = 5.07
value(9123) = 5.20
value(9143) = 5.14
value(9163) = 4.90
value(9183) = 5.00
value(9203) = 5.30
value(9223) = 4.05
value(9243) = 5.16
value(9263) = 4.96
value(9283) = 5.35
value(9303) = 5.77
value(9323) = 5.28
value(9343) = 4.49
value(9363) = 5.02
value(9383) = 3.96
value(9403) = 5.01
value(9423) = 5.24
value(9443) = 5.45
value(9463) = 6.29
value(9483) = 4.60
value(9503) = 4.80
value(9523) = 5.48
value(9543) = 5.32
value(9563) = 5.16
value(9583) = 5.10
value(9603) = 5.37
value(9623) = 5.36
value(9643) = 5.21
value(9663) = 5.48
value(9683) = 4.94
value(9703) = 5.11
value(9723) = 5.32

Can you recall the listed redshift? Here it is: 0.079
